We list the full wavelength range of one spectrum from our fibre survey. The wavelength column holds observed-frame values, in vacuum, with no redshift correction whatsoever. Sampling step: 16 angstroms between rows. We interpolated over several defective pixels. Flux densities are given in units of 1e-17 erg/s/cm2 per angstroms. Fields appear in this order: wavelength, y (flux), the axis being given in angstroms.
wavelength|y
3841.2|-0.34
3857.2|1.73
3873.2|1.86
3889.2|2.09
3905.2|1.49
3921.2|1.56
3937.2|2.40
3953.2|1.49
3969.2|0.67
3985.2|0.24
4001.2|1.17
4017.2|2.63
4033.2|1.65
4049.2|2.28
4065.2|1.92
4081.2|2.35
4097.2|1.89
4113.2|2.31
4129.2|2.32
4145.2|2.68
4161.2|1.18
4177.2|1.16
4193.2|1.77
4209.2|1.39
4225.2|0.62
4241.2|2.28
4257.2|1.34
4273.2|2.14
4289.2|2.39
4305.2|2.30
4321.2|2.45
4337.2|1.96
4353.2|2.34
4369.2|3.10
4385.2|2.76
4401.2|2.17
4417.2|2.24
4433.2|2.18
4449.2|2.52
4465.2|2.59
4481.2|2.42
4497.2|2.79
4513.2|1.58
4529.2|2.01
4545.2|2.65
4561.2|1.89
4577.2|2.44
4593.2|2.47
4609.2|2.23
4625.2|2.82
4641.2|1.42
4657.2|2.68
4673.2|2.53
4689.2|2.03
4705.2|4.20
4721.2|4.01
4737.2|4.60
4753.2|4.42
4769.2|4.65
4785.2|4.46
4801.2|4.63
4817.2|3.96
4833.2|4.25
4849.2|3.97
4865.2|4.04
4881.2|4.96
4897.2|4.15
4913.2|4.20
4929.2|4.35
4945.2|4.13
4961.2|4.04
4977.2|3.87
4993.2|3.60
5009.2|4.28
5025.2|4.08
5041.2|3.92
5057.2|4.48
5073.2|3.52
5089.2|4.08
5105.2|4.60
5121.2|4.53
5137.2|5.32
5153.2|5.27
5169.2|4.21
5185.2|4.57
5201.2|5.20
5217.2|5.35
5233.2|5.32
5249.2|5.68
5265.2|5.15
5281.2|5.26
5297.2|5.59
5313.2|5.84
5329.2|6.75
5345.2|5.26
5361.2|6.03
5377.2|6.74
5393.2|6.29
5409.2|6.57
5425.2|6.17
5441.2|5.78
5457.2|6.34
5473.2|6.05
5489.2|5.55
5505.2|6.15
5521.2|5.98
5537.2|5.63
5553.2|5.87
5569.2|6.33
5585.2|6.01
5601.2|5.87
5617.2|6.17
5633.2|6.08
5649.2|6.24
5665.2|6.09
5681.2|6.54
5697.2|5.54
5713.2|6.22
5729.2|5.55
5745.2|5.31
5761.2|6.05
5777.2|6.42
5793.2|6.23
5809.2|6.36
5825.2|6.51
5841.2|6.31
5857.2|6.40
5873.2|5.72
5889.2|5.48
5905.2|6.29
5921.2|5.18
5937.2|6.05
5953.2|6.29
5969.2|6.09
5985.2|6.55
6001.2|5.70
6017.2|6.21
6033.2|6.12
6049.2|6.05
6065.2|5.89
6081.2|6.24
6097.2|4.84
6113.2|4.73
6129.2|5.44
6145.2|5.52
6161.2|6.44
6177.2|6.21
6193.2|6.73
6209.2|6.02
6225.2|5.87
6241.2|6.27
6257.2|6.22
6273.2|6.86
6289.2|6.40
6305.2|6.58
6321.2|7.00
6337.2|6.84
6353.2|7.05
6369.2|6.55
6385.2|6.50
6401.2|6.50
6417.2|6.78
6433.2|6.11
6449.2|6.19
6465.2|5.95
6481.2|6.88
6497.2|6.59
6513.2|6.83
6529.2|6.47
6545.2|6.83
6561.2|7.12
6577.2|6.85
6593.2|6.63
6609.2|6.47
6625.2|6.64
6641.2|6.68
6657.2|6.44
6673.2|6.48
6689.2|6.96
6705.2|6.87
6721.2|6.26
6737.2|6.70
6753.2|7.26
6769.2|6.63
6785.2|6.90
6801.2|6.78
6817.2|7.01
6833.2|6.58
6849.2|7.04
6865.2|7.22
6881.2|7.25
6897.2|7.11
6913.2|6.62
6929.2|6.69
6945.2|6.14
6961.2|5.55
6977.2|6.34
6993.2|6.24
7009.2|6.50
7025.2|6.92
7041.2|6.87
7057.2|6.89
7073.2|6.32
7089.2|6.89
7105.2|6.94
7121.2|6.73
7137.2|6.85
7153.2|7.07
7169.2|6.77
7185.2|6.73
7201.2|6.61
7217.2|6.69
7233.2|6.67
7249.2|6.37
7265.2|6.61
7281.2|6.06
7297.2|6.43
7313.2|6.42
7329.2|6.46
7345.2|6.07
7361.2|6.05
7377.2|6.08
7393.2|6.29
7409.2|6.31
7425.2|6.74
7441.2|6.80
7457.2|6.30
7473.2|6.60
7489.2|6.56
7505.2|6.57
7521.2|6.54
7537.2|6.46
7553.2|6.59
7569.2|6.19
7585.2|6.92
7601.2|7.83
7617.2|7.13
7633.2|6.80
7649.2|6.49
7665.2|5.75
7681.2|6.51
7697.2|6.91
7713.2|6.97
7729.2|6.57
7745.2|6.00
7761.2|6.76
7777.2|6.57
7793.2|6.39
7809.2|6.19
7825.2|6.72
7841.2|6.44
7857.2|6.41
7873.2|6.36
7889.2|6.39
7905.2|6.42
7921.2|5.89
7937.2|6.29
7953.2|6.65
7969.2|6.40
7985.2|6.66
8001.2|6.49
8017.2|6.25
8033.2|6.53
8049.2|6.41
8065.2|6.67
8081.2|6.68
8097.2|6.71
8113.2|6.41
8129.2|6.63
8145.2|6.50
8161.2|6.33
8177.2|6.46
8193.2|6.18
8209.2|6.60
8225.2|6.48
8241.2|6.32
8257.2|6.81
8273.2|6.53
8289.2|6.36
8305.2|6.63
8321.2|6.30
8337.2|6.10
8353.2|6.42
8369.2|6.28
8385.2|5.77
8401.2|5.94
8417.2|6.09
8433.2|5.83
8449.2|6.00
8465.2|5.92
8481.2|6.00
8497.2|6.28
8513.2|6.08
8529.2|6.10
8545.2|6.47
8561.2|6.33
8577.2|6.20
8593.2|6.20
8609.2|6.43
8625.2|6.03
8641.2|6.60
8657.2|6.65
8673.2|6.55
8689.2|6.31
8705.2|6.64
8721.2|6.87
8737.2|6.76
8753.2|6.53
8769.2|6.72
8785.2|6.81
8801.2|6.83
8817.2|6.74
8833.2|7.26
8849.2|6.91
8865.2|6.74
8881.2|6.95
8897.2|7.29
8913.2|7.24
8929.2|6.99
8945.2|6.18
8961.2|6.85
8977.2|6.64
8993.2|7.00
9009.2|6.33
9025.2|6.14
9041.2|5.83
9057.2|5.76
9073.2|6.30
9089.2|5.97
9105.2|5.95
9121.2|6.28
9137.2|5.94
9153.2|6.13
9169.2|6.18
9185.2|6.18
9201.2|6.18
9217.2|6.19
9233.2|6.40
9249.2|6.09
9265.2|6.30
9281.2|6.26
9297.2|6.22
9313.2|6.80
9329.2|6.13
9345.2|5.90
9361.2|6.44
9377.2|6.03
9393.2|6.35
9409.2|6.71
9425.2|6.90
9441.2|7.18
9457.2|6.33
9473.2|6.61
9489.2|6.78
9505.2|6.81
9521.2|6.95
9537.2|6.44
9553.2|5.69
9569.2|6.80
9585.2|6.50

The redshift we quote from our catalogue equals 0.18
